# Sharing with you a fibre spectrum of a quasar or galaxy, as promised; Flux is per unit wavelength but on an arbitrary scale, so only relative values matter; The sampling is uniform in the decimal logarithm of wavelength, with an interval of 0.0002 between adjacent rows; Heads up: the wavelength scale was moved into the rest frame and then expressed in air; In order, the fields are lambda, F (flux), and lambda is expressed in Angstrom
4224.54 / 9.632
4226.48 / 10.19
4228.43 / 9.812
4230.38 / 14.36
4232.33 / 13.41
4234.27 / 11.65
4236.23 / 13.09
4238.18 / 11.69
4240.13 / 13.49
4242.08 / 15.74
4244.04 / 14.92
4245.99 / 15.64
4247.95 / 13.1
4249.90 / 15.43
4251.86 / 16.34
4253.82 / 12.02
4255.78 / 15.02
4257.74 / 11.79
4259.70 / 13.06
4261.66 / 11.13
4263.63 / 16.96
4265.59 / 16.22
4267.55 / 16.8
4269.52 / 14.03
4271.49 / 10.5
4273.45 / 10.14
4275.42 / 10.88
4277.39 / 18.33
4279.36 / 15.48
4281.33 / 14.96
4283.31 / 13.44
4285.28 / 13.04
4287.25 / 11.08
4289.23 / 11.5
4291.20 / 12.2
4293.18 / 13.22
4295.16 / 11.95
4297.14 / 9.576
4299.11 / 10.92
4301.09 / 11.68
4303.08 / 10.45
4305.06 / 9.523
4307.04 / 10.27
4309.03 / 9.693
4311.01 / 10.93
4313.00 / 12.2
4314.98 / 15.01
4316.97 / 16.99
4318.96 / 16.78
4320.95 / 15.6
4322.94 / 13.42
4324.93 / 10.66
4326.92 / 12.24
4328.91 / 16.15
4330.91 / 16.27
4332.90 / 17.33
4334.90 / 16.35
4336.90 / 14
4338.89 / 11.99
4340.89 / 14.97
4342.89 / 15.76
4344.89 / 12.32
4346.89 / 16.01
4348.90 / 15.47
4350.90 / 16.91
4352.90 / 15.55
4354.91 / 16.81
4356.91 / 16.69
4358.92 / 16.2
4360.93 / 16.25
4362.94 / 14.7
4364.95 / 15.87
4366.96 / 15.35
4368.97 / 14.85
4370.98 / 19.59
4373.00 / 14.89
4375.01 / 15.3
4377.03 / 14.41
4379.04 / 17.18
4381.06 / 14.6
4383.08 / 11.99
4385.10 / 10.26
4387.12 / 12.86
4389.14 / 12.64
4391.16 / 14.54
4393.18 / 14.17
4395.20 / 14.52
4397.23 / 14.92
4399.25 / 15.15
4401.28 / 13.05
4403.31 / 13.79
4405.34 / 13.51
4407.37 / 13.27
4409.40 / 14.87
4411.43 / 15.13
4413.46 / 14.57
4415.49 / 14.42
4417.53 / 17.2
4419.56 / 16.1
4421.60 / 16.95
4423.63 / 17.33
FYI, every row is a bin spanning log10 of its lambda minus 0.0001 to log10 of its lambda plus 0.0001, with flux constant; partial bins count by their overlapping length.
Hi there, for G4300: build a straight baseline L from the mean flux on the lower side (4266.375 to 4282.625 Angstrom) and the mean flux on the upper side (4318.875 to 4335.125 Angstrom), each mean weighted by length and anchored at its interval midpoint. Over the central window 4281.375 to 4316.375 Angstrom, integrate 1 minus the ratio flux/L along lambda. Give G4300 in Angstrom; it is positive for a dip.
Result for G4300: 6.35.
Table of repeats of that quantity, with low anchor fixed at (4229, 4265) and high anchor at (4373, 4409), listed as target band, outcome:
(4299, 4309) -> 2.5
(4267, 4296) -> 1.5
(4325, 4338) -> -1.1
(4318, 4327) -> 0.0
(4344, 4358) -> -1.8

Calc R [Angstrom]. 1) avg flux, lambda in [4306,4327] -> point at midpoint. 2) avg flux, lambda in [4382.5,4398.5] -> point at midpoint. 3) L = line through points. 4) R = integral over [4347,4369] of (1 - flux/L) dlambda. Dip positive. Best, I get -4.5 Angstrom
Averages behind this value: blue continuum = 13.1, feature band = 15.9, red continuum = 13.3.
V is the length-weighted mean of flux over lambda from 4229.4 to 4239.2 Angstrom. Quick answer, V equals 12.8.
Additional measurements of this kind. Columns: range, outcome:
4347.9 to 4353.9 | 16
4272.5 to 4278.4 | 13.1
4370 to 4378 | 16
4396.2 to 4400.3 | 15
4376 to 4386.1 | 13.7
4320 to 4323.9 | 14.5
